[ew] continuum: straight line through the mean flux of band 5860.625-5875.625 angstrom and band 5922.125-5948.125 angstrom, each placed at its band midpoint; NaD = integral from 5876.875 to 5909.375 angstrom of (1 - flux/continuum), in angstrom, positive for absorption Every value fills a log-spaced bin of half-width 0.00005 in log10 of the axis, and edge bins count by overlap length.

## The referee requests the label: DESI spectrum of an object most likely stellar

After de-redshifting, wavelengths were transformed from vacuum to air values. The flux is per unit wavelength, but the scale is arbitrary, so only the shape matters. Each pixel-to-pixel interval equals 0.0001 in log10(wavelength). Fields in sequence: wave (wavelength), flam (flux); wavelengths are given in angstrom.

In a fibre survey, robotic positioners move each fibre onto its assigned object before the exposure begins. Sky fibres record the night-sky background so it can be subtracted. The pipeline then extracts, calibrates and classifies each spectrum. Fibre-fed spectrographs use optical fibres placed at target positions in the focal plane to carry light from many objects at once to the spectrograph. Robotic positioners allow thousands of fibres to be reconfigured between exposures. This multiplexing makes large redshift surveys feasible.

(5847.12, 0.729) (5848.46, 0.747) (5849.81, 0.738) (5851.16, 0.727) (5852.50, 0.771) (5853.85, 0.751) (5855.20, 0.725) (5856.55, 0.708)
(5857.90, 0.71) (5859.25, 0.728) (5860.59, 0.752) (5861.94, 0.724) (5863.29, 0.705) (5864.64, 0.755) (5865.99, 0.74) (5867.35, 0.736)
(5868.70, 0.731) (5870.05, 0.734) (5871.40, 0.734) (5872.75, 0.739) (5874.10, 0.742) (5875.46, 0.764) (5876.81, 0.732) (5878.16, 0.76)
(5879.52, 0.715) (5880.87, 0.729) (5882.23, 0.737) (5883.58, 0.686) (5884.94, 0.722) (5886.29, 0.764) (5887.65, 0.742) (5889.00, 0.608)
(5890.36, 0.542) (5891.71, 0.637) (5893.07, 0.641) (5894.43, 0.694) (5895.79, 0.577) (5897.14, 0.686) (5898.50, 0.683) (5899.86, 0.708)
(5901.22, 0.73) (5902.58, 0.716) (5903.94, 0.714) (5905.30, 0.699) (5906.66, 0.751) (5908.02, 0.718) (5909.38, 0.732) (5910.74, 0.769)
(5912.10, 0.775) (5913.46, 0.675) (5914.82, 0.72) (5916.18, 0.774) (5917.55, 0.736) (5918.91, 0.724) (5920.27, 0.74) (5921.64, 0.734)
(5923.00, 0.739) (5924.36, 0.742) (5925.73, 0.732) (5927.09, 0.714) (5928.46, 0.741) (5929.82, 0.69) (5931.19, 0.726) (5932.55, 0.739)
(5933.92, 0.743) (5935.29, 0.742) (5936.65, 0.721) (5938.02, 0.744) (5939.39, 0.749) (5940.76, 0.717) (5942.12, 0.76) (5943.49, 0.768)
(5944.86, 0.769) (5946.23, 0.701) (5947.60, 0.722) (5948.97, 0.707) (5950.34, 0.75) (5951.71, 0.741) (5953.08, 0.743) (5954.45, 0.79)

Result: 1.8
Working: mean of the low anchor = 0.736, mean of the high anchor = 0.735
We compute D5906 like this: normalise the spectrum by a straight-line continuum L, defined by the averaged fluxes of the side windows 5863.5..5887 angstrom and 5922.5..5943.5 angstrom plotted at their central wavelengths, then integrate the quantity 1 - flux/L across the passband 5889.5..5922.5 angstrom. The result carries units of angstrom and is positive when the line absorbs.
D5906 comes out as 1.4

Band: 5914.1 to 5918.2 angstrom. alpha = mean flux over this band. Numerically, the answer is 0.742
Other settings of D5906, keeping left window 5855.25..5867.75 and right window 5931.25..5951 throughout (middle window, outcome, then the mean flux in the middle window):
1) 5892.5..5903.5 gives 0.78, 0.68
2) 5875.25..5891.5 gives 0.58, 0.705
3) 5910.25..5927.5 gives -0.03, 0.737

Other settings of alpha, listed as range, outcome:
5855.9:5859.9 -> 0.715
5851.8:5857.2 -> 0.739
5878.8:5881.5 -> 0.722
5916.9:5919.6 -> 0.732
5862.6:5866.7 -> 0.732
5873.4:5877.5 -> 0.746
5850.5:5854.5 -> 0.751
